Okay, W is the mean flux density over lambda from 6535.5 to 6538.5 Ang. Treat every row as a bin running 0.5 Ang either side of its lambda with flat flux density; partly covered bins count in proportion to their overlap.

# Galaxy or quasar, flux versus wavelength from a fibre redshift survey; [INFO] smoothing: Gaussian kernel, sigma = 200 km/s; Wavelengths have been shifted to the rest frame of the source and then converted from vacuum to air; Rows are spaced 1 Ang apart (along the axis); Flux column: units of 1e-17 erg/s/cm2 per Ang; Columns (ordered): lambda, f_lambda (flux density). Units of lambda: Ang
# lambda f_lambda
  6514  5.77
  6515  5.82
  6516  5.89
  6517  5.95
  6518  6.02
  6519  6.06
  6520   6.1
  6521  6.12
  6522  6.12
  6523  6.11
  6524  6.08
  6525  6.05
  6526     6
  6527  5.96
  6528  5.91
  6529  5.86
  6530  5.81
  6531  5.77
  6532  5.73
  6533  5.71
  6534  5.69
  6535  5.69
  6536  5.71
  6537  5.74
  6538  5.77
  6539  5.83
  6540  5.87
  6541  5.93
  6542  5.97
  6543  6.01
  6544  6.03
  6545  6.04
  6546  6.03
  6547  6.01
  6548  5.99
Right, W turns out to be 5.74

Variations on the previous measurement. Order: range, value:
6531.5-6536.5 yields 5.71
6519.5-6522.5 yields 6.11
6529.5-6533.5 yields 5.75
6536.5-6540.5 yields 5.8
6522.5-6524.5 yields 6.1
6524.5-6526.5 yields 6.03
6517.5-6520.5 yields 6.06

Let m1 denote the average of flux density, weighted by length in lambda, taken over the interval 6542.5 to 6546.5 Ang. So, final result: 6.03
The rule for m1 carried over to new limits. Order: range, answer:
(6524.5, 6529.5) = 5.96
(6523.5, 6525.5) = 6.06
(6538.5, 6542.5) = 5.9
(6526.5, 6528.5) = 5.94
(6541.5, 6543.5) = 5.99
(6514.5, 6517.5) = 5.89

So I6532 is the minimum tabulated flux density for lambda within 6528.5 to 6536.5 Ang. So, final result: 5.69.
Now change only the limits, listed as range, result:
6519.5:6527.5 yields 5.96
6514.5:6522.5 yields 5.82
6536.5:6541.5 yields 5.74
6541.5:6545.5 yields 5.97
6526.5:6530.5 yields 5.81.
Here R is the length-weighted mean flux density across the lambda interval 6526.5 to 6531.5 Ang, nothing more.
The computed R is 5.86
